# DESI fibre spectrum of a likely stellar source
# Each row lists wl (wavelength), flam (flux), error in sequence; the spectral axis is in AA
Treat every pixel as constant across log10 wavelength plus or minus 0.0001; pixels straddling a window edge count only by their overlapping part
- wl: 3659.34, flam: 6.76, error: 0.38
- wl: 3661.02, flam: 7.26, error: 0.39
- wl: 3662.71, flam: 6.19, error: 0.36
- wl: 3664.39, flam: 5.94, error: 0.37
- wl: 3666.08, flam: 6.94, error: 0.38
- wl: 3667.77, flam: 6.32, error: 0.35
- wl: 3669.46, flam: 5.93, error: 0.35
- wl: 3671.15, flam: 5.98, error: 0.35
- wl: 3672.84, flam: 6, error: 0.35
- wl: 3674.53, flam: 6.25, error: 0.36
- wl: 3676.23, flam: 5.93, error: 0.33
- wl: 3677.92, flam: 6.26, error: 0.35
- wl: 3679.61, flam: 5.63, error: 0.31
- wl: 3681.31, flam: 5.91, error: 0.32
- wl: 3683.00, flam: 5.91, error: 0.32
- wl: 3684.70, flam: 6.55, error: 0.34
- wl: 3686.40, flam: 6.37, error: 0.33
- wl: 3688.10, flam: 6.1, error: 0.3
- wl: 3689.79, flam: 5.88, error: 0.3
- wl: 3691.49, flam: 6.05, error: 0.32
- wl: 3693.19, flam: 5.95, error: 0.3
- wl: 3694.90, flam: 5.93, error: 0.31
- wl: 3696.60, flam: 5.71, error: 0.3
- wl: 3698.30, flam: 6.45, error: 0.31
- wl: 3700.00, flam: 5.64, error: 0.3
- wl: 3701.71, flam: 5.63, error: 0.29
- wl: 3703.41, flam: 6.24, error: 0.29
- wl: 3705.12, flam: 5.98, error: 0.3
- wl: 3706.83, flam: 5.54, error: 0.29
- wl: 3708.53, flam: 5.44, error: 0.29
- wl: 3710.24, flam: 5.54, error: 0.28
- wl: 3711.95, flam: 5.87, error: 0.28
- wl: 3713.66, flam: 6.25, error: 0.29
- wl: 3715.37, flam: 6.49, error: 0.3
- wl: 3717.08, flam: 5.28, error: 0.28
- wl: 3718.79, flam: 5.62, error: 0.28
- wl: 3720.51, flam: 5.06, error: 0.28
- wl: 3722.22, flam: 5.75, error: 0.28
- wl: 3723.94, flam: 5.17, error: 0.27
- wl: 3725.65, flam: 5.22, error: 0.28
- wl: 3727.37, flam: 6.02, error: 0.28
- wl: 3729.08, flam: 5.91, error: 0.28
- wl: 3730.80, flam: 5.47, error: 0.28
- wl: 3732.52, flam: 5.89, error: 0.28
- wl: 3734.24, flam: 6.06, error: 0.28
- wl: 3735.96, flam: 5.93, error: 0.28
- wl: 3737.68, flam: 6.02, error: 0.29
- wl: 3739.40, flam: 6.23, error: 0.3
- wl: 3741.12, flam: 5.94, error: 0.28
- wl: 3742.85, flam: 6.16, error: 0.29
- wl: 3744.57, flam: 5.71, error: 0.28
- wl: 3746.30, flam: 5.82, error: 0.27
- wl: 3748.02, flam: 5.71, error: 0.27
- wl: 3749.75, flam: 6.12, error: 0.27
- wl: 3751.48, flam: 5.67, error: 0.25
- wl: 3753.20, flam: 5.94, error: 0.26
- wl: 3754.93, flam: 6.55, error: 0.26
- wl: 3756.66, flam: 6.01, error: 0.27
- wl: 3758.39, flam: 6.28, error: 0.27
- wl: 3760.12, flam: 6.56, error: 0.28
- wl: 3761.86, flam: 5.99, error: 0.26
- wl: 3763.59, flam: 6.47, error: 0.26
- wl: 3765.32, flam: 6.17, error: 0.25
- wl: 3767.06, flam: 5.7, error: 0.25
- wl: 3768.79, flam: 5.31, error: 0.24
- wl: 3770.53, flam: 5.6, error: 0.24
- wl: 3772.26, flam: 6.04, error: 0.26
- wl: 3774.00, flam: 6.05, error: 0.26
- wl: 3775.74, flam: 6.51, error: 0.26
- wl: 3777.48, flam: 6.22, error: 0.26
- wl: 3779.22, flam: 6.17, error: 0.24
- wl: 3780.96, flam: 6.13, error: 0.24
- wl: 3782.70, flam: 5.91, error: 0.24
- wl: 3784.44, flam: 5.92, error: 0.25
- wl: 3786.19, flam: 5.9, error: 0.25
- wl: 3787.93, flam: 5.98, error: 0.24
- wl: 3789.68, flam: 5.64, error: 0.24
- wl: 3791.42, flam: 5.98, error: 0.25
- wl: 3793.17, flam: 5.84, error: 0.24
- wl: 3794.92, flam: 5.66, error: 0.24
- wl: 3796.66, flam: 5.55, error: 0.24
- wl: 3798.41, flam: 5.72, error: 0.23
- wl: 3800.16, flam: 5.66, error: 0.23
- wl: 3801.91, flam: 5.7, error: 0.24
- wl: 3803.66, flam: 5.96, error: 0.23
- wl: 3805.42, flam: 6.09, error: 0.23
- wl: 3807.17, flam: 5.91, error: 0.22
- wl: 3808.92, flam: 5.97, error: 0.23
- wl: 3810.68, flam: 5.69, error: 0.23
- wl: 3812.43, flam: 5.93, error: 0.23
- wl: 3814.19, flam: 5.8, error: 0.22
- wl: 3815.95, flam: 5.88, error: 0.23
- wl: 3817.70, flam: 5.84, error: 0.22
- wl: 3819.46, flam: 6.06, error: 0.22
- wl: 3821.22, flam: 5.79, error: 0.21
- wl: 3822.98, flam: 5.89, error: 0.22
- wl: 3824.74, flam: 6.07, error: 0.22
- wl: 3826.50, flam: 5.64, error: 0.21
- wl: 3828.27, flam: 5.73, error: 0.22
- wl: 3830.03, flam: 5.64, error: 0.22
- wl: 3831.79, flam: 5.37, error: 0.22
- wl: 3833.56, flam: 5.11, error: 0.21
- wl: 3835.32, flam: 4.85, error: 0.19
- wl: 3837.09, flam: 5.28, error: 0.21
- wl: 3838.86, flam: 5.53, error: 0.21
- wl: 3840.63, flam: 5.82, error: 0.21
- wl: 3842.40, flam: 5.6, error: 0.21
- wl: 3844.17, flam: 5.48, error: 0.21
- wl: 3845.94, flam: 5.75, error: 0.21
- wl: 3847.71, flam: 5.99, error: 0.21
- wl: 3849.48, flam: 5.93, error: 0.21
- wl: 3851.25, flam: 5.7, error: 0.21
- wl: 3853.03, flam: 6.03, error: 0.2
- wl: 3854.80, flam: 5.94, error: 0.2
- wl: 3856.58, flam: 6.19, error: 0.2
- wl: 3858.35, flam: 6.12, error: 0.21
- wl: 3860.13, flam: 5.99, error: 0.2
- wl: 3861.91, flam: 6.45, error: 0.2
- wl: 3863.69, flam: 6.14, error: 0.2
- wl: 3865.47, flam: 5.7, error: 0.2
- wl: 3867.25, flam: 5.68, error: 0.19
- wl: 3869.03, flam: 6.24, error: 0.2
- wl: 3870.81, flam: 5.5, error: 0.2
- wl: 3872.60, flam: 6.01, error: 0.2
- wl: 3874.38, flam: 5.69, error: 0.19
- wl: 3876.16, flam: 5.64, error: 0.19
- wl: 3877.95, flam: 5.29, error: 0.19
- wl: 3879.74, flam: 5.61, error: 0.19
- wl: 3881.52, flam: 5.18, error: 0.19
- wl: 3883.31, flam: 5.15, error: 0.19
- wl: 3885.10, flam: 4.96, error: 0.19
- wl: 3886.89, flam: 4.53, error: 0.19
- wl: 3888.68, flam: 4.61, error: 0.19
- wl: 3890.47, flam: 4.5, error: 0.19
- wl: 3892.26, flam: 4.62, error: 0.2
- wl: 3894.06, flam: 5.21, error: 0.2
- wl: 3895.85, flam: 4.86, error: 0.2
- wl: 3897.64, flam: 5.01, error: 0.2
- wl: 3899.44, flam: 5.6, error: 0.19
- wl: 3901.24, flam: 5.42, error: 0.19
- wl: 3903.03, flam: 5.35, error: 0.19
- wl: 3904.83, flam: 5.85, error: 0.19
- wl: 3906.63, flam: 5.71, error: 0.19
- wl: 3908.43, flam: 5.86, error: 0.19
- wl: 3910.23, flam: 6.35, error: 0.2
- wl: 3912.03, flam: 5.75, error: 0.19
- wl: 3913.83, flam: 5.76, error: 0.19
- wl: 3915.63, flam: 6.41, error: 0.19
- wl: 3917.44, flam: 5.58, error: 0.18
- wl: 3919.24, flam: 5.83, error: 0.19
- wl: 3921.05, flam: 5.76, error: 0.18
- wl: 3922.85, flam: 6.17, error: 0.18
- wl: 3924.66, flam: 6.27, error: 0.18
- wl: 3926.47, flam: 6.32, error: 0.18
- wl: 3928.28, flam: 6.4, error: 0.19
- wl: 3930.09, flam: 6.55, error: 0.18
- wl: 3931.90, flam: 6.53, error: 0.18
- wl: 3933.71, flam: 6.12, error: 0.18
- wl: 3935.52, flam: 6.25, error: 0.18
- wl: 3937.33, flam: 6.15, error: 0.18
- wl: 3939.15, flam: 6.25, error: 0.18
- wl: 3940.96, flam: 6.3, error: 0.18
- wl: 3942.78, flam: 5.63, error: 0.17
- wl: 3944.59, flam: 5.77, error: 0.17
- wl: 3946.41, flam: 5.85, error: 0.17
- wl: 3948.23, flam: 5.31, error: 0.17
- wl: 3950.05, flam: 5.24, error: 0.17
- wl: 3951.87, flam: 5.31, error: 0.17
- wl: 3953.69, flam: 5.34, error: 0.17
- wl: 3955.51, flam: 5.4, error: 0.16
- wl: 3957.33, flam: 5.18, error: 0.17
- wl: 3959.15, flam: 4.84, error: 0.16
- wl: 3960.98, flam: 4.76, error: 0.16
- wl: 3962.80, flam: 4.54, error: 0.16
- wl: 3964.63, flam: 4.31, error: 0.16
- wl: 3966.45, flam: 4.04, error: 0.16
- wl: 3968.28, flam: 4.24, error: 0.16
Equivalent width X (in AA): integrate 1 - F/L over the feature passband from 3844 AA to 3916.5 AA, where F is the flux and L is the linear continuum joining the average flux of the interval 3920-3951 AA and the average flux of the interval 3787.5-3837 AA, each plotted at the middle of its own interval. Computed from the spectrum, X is 3.72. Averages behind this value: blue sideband 5.74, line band 5.6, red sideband 6.05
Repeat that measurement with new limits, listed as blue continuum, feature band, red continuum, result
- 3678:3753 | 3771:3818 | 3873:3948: -1.01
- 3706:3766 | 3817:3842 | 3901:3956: 1.19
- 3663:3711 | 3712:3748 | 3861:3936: 0.83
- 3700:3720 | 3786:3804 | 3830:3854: -0.38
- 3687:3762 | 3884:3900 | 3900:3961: 2.66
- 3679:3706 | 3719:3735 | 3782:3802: 0.84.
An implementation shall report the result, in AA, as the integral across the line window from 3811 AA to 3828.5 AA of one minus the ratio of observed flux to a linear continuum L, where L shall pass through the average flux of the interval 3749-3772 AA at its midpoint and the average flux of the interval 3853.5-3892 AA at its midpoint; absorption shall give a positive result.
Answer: -0.2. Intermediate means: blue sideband 6.03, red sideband 5.57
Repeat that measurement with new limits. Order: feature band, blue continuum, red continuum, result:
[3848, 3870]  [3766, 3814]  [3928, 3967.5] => -1.08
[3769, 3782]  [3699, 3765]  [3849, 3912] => -0.62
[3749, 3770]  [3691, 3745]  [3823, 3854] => -1.11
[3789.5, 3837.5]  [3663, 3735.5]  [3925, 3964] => 0.73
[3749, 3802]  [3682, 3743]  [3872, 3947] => -1.48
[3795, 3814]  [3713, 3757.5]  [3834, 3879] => -0.02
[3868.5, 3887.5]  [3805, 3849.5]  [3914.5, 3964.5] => 0.98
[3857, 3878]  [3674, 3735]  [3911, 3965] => -0.45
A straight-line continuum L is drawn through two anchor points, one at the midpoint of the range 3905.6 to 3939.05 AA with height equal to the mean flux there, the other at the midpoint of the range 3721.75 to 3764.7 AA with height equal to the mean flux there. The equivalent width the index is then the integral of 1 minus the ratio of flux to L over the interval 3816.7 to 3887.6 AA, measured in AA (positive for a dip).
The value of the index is 4.2 AA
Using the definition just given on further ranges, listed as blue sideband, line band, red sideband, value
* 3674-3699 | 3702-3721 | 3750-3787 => 0.9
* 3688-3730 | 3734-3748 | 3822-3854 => -0.5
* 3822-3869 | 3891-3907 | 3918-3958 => 1.6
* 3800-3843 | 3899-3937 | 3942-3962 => -4.0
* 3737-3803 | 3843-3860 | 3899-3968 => -0.3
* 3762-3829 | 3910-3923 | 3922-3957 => 0.0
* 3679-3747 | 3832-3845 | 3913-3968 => 0.8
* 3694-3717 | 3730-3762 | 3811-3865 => -0.8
